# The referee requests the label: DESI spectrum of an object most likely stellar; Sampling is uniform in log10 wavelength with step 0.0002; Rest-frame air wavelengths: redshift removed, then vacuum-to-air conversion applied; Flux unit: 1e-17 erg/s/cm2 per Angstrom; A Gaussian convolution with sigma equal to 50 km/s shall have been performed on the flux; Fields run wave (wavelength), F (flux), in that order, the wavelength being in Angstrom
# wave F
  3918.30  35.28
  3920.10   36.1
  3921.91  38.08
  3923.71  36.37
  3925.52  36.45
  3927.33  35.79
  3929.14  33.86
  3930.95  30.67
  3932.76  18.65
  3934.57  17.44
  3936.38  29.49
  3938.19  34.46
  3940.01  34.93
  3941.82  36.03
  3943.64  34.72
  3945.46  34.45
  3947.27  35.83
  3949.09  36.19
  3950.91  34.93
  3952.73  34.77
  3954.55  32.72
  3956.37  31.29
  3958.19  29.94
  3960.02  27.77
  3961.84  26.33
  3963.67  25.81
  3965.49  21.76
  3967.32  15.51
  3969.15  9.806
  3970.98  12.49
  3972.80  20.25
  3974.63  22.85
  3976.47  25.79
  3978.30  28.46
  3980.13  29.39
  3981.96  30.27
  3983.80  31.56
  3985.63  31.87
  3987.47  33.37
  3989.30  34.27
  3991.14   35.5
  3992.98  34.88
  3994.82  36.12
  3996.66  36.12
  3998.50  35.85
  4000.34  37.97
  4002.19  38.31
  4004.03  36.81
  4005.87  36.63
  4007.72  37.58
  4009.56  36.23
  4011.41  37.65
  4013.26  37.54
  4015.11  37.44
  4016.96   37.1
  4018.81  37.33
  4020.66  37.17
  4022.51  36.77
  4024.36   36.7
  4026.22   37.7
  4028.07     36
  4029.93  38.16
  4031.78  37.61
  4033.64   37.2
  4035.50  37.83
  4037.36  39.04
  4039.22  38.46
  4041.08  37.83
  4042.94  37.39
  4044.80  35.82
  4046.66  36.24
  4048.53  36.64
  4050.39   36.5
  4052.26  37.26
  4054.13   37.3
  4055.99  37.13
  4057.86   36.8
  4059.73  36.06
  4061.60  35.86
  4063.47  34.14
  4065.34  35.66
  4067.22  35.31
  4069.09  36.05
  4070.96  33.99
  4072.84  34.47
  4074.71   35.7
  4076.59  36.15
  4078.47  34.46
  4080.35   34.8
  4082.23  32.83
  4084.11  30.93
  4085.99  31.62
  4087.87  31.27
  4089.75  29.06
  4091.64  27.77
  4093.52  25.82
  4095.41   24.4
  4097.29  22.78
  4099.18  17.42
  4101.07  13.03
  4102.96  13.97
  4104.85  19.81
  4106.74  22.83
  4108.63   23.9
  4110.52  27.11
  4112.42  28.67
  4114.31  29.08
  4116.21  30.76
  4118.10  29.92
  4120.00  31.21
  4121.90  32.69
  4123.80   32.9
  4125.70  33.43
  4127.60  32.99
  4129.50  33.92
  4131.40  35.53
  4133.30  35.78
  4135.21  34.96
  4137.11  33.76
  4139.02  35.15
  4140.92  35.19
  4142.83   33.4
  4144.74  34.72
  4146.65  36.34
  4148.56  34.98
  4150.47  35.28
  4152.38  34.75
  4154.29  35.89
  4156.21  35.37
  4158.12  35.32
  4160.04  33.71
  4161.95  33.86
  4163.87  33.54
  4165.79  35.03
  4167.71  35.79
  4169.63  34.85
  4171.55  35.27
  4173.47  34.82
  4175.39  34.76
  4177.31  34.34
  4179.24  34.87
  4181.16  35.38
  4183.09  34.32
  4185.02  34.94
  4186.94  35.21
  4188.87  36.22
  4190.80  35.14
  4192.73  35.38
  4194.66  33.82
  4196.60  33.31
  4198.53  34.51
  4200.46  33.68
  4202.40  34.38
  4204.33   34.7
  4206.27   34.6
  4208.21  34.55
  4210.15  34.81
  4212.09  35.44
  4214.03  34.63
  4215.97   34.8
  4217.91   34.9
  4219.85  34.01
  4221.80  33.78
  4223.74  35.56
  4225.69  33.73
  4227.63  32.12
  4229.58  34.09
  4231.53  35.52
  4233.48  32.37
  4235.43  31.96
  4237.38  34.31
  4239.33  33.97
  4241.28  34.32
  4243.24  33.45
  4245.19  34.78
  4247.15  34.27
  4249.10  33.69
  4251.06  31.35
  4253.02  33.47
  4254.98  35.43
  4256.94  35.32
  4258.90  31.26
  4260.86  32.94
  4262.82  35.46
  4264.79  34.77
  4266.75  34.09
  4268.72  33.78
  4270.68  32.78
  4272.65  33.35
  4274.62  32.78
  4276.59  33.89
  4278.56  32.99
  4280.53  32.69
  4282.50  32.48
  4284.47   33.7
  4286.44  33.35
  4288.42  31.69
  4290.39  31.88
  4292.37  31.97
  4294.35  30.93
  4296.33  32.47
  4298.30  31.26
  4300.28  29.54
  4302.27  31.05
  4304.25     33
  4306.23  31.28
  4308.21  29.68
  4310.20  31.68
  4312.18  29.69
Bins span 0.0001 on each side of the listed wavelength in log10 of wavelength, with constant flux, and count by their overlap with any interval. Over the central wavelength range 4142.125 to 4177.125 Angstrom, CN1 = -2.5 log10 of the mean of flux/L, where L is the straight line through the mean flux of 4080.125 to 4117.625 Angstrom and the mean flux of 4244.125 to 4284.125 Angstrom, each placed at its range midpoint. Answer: -0.21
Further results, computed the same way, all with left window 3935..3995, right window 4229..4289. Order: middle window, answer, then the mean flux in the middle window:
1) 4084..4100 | 0.170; 26.6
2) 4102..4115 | 0.314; 23.5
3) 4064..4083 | -0.134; 34.9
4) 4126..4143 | -0.091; 34.5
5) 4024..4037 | -0.230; 37.4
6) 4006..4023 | -0.231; 37.2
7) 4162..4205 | -0.073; 34.7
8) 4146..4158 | -0.109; 35.4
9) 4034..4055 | -0.219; 37.3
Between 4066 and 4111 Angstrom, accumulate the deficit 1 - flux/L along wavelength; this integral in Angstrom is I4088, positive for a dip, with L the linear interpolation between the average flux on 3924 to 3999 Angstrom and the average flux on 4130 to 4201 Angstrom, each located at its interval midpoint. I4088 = 6.4 Angstrom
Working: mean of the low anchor 29.7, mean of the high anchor 34.8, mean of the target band 28.2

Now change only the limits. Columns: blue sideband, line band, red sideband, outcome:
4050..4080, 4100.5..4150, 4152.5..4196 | 6.78 Angstrom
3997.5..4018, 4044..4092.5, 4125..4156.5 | 2.01 Angstrom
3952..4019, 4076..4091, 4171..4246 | -0.01 Angstrom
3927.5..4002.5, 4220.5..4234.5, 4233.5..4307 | -0.56 Angstrom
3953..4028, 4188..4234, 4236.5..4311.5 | -2.57 Angstrom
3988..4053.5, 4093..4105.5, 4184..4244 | 5.75 Angstrom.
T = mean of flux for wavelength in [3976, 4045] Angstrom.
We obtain 35.8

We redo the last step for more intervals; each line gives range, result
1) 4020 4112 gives 32.6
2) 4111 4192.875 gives 34.1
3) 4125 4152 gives 34.7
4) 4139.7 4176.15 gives 34.9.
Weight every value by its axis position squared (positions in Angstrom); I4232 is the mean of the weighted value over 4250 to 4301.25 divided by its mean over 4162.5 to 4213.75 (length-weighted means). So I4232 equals 0.99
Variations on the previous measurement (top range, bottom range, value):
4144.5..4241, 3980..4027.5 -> 1.06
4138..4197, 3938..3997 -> 1.30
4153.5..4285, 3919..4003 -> 1.27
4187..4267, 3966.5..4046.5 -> 1.13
